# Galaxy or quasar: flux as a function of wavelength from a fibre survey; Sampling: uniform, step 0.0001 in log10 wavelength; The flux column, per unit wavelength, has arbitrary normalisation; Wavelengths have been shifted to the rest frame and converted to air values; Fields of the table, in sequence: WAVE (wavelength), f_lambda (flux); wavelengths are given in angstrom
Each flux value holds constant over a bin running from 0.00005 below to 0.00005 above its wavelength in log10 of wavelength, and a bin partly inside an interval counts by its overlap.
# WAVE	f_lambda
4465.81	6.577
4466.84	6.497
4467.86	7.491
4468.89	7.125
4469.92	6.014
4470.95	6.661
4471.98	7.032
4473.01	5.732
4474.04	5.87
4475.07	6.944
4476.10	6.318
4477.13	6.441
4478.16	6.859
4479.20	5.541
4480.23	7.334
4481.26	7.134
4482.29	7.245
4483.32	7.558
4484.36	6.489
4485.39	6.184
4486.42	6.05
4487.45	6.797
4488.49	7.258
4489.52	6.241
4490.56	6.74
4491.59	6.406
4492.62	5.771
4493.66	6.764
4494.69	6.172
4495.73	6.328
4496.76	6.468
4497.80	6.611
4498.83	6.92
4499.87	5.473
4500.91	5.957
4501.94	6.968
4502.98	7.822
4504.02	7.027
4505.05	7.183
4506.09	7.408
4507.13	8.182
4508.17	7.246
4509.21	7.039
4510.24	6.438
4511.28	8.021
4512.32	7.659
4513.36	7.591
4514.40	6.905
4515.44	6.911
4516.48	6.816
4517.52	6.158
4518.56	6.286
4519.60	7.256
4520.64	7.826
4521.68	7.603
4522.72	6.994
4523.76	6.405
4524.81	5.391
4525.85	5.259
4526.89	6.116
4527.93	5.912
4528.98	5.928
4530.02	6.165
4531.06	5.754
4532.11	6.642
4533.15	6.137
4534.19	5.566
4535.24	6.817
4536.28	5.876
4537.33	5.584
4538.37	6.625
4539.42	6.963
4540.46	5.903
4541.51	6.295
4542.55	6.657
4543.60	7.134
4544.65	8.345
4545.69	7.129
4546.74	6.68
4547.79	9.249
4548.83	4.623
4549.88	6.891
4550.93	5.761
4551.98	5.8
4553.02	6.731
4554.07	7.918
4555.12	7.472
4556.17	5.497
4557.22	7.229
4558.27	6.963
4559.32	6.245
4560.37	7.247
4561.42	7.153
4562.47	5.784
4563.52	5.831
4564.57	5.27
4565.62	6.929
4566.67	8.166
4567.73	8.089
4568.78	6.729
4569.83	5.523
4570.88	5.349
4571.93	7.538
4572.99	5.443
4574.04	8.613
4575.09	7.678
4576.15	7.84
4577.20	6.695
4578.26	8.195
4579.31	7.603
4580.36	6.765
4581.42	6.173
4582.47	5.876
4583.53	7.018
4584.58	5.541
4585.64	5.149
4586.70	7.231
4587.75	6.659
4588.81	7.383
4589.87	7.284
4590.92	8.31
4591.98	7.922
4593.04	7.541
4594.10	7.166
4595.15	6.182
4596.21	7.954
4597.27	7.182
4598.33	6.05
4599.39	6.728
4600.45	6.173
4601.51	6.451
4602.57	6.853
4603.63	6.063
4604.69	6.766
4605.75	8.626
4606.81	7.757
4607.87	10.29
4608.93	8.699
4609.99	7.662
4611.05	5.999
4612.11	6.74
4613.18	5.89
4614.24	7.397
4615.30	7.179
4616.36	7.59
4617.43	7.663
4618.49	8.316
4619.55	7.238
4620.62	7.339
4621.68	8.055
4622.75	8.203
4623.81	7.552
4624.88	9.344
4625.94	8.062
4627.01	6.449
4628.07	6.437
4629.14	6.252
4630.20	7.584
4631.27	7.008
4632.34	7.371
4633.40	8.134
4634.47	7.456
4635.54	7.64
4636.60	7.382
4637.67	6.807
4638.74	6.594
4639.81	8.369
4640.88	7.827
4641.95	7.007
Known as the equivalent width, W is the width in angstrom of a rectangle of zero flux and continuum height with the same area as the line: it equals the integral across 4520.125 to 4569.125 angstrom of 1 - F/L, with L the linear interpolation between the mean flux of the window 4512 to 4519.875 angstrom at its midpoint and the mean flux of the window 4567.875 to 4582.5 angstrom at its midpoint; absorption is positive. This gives 2.4 angstrom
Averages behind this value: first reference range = 6.92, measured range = 6.58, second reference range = 6.93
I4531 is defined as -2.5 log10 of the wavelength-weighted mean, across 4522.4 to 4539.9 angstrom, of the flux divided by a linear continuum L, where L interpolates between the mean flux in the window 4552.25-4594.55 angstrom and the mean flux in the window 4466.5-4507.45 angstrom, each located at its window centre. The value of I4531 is 0.11 mag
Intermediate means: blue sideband 6.67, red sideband 6.89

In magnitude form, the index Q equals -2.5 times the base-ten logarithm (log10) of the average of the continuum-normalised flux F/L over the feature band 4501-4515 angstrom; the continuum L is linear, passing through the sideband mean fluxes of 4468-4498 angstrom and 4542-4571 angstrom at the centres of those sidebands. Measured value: -0.11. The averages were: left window 6.56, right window 6.75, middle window 7.3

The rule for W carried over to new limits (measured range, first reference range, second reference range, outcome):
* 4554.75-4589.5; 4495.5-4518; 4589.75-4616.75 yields 2.0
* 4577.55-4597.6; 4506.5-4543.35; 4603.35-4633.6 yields 0.6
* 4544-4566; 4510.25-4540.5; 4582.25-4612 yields 0.2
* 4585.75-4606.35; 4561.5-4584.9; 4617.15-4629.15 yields 0.3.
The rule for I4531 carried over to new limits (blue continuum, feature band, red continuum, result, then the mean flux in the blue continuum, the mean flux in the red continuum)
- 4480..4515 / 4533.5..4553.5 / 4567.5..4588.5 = 0.04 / 6.86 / 6.77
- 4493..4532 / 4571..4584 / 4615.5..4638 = 0.02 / 6.72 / 7.52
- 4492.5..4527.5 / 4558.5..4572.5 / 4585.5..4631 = 0.08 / 6.8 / 7.3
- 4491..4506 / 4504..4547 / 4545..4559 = 0.00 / 6.59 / 6.78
